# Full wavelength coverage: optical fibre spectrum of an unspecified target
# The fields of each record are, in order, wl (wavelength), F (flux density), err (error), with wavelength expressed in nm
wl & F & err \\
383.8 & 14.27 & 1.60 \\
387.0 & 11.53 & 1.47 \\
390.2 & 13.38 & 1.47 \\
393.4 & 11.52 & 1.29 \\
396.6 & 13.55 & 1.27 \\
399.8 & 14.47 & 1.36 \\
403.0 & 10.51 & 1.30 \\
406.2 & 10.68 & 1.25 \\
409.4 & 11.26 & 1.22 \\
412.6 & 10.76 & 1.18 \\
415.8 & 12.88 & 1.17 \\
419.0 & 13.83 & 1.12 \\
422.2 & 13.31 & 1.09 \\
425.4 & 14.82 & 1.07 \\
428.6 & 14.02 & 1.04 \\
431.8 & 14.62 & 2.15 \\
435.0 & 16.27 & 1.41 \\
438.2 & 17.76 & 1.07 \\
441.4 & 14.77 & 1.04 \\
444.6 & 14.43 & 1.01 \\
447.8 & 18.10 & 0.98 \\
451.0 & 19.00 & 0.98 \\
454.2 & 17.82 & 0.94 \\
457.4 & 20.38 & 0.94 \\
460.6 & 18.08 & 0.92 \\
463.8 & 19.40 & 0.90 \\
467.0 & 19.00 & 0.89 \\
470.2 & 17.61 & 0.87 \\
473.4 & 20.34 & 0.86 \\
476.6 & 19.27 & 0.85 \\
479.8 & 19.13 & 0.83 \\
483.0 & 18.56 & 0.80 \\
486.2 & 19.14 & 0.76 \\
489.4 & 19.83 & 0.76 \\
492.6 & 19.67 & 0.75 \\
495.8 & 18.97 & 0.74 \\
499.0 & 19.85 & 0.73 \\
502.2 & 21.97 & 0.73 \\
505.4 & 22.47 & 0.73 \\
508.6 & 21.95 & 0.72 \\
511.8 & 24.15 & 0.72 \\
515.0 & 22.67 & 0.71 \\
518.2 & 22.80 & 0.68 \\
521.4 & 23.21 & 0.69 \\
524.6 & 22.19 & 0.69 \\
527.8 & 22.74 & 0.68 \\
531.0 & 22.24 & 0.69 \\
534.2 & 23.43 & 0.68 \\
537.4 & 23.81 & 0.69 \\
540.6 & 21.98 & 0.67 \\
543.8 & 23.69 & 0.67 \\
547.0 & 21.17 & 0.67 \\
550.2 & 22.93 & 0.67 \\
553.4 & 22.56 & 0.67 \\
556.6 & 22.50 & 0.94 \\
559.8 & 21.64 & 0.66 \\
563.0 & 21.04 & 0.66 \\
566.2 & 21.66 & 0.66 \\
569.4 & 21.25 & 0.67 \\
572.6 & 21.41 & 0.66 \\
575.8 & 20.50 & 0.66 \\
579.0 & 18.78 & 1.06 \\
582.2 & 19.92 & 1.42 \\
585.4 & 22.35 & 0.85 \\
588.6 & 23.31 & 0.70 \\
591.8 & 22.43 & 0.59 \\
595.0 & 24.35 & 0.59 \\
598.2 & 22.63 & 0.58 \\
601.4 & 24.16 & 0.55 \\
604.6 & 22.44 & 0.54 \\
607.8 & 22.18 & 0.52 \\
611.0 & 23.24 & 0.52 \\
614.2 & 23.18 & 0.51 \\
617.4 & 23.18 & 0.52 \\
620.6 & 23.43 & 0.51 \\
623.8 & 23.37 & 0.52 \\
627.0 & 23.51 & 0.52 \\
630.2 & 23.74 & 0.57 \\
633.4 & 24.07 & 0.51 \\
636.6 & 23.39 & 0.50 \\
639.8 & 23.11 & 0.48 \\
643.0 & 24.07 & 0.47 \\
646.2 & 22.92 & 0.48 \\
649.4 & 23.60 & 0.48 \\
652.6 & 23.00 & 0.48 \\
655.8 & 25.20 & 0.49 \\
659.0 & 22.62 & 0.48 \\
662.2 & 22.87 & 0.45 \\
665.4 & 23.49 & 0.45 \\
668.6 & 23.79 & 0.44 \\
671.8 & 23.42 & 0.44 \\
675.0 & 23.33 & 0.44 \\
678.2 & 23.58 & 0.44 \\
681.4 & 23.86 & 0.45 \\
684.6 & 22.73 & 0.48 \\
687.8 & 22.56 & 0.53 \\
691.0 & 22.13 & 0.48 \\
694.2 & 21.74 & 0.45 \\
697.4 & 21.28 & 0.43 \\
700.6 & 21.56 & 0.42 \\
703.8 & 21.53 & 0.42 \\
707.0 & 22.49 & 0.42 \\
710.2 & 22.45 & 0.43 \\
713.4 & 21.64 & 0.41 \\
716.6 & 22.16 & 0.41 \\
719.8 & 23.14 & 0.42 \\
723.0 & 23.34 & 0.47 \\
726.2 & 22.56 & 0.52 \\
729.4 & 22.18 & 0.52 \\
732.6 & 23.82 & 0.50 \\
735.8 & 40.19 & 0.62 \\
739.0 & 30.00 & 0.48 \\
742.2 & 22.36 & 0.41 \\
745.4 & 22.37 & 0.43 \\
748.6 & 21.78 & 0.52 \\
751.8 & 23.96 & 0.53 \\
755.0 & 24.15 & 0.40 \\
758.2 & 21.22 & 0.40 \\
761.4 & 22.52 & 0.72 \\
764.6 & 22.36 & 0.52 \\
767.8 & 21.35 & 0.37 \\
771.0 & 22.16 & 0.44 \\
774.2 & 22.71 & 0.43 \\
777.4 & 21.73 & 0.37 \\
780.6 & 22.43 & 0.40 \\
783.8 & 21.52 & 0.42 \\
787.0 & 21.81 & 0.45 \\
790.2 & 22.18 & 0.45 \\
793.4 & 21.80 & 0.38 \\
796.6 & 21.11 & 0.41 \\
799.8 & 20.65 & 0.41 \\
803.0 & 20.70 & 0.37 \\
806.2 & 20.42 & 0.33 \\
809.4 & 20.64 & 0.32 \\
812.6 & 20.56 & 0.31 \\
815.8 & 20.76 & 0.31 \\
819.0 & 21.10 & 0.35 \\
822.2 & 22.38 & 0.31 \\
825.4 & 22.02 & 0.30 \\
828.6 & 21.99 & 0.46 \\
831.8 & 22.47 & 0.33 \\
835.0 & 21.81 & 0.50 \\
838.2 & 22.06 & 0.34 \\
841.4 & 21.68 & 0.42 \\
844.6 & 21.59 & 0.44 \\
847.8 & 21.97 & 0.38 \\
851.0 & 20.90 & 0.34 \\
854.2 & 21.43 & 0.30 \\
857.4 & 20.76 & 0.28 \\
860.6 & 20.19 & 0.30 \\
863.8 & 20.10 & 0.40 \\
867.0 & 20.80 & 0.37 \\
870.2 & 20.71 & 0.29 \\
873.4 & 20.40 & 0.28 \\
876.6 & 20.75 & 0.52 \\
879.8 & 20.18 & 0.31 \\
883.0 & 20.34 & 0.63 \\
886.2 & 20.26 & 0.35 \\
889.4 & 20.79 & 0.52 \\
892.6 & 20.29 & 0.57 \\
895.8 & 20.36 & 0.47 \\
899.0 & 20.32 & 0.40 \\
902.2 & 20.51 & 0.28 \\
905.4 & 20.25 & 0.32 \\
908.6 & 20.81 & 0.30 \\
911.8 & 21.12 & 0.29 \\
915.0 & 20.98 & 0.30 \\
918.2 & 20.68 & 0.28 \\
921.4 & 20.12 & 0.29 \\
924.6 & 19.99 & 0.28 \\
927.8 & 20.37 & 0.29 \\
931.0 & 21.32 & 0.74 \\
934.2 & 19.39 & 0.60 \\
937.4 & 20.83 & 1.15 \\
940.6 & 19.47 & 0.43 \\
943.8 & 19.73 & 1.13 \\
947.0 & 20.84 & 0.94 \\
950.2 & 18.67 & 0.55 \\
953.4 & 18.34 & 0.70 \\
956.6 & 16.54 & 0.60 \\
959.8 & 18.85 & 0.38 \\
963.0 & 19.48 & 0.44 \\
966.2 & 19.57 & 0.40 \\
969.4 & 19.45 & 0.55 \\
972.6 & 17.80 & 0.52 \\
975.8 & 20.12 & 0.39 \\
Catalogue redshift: 0.121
